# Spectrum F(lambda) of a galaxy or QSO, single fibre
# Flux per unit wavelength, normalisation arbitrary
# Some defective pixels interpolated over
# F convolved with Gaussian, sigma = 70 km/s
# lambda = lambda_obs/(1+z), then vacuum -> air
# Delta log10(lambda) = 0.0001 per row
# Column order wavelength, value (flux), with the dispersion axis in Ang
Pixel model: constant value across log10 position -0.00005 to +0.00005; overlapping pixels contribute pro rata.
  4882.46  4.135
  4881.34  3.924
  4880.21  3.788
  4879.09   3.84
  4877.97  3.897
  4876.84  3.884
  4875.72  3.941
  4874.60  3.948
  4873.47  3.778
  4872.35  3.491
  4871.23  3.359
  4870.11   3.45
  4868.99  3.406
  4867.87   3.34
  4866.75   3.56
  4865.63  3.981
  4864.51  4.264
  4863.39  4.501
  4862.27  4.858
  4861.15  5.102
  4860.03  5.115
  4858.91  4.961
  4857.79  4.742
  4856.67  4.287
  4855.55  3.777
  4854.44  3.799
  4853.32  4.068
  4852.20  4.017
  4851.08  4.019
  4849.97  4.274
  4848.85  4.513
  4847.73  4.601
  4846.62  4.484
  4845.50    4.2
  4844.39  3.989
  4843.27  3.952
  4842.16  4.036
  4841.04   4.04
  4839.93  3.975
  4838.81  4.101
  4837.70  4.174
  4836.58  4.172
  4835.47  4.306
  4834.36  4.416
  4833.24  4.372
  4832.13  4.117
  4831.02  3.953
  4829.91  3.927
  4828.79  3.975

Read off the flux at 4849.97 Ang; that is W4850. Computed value 4.274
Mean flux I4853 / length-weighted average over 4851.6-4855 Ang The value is 3.96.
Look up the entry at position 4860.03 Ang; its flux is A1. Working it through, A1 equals 5.115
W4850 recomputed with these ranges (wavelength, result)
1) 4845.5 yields 4.2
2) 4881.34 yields 3.924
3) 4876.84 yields 3.884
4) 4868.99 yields 3.406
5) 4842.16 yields 4.036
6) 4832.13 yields 4.117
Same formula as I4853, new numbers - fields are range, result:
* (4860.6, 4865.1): 4.67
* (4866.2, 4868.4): 3.45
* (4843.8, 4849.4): 4.35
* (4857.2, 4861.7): 4.97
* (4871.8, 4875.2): 3.74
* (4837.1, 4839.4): 4.12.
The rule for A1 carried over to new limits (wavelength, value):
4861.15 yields 5.102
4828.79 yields 3.975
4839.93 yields 3.975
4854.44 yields 3.799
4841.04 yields 4.04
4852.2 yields 4.017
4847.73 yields 4.601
